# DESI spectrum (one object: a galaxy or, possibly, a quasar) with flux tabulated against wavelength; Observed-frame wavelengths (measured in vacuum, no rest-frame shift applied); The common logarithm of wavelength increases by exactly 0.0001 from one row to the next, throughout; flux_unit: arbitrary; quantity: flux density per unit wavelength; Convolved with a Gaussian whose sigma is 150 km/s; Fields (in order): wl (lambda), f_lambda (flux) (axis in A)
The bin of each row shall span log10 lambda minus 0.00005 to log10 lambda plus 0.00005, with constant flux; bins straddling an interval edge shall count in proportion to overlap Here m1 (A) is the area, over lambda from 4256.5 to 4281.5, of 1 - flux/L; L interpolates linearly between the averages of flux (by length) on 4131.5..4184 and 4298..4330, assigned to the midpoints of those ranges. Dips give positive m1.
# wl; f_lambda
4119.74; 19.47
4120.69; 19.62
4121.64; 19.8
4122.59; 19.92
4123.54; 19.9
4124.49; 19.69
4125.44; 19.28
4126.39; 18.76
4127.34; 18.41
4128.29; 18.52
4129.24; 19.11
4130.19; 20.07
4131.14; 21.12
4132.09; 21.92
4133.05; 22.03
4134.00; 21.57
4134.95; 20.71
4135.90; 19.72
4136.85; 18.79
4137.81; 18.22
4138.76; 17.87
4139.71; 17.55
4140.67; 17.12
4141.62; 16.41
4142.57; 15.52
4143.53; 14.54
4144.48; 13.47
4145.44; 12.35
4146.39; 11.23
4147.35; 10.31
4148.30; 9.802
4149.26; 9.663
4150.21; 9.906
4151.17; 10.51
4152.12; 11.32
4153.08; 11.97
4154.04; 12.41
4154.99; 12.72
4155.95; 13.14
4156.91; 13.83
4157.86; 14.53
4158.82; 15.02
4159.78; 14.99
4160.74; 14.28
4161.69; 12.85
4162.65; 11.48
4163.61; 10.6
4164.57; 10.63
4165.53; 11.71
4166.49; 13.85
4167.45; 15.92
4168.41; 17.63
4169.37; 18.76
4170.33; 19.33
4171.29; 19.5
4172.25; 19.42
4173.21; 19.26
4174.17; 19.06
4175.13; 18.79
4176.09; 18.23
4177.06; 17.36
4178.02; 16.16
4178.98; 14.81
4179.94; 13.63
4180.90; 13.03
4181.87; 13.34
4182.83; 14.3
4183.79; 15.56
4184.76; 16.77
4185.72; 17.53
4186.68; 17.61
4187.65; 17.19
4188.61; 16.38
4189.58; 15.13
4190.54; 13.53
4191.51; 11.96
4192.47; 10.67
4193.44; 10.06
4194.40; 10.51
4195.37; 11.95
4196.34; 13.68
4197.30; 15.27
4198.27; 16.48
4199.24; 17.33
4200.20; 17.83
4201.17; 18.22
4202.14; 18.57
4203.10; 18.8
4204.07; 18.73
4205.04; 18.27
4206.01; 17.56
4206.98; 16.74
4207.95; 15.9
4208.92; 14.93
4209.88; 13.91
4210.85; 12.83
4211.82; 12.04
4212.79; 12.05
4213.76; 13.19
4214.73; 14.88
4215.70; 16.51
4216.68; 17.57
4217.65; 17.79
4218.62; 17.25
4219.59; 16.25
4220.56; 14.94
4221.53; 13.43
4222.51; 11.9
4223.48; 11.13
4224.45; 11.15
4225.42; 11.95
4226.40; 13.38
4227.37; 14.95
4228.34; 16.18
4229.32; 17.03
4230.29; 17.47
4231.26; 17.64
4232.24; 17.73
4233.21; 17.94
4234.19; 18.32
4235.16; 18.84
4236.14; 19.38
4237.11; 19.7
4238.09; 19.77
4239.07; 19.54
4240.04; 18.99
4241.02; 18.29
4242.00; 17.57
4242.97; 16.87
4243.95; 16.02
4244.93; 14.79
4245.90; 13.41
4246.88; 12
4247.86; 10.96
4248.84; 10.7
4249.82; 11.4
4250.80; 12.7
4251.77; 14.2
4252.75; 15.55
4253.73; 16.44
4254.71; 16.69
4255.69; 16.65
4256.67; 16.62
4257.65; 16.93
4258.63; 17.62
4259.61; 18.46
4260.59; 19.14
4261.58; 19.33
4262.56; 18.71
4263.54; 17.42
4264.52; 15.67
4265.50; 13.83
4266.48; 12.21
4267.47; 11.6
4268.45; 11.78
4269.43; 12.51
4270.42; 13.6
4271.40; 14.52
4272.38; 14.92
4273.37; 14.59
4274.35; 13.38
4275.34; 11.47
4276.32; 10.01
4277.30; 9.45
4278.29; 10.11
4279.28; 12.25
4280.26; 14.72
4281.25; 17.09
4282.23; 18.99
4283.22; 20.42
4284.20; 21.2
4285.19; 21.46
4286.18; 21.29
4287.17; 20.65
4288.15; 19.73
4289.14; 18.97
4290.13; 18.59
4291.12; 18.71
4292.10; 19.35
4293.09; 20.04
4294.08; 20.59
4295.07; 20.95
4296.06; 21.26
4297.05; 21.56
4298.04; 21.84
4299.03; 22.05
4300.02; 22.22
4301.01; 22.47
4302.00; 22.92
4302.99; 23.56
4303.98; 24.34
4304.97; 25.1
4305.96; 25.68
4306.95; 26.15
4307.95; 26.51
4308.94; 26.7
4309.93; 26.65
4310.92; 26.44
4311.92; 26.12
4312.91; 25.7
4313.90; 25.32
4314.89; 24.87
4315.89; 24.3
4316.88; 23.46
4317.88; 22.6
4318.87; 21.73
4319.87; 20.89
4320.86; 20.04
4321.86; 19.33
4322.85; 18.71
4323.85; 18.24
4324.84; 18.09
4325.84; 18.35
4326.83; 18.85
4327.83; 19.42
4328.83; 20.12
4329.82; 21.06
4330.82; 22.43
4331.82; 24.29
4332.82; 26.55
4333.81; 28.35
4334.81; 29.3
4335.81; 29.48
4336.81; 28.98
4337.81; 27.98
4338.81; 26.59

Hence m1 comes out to 7.4 A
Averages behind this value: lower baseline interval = 15.3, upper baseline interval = 22.8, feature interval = 14.5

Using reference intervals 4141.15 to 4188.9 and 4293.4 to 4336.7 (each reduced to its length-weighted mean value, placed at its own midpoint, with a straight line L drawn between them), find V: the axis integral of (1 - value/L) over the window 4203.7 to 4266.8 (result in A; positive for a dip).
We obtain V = 9.3 A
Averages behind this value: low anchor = 14.6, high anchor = 23.2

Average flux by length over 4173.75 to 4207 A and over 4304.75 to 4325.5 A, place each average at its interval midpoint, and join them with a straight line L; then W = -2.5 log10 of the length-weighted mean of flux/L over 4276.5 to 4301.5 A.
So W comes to 0.16 mag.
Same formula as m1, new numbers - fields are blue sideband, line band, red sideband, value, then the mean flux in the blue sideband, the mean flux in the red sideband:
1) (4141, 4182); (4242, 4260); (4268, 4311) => 2.83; 14.3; 19.2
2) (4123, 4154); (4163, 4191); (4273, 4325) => 2.26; 16.4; 20.6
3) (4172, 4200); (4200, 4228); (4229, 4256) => 0.99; 15.3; 16.3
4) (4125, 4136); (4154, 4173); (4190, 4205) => 3.03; 20.1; 15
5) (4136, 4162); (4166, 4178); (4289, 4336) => -2.35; 13.8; 22.7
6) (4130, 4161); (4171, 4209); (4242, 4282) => -2.65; 15.2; 14.5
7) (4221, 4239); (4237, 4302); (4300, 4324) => 9.88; 16.1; 23.7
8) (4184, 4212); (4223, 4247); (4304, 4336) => 1.88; 15.4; 23.4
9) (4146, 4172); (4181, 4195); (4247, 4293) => -0.33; 13.3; 15.7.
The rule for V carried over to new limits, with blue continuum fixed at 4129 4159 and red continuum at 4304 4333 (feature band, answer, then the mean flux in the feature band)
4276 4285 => 2.6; 15.2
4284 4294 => 0.7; 20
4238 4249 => 2.2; 15.7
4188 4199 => 2.6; 13.4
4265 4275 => 3.6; 13.3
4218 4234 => 3.2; 15.1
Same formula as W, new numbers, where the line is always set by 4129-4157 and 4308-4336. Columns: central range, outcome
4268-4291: 0.33 mag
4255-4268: 0.24 mag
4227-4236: 0.11 mag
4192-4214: 0.20 mag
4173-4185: 0.06 mag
